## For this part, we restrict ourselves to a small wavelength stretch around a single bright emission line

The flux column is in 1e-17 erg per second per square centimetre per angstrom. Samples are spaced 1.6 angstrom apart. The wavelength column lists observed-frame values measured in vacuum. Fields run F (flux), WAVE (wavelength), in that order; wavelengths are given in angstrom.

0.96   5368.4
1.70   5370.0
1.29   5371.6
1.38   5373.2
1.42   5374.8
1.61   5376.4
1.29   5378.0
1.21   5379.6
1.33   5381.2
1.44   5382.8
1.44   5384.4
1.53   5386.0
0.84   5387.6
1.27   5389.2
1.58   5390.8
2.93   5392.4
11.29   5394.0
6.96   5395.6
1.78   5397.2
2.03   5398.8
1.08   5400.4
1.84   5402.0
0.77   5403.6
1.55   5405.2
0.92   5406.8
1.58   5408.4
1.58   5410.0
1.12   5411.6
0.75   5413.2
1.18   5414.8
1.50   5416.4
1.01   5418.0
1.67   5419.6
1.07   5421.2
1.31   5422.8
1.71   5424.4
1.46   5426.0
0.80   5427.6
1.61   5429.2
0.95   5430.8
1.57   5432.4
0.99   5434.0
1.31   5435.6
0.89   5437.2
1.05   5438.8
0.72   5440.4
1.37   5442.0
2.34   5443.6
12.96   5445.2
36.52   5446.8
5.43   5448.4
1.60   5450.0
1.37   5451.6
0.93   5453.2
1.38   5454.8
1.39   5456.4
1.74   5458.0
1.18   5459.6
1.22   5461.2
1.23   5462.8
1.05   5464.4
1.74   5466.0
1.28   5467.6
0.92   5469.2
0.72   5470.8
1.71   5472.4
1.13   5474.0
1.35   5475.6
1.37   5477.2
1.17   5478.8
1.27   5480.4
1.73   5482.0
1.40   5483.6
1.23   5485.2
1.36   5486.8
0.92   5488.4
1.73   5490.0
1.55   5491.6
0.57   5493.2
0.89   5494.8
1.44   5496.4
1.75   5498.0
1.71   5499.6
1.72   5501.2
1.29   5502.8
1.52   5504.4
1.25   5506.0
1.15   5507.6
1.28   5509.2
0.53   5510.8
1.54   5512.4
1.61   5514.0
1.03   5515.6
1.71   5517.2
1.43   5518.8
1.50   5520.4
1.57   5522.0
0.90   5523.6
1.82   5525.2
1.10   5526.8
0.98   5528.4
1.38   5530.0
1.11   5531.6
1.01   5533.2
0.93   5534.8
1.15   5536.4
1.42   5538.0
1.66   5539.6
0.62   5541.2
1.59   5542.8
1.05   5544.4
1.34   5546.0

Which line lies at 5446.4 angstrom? [O III] 5007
